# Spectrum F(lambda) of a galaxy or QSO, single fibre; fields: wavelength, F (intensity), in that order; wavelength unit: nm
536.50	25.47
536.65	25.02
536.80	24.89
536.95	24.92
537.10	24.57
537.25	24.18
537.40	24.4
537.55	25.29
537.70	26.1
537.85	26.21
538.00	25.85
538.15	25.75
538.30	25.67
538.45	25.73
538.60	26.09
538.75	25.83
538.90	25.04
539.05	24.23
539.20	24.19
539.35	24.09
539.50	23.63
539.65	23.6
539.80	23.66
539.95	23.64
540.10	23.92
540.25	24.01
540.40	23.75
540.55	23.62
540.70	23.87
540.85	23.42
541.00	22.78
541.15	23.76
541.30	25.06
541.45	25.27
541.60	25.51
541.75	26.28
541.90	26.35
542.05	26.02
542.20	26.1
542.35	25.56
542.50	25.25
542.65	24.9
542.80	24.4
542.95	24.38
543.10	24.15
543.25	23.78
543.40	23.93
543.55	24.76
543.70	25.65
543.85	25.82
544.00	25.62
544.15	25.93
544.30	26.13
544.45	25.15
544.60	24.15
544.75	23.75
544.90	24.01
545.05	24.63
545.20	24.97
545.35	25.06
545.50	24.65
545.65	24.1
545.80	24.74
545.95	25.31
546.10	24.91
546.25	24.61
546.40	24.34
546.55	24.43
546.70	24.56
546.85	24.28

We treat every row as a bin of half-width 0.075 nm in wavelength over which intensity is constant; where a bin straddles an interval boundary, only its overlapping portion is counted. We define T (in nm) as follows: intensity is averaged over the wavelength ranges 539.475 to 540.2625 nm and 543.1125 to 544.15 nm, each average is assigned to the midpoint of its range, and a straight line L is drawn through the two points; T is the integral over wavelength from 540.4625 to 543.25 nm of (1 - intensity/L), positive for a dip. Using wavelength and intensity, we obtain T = -0.046 nm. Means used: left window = 23.7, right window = 25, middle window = 24.8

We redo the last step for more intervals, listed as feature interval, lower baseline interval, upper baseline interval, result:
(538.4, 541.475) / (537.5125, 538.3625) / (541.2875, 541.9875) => 0.19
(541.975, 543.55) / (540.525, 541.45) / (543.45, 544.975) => -0.02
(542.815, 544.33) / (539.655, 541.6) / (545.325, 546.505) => -0.04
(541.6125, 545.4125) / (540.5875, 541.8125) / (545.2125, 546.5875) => -0.08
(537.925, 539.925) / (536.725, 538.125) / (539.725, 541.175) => -0.03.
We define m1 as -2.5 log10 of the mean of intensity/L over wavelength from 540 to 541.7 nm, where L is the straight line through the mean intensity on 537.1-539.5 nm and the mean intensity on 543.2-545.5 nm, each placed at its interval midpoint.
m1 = 0.04 mag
